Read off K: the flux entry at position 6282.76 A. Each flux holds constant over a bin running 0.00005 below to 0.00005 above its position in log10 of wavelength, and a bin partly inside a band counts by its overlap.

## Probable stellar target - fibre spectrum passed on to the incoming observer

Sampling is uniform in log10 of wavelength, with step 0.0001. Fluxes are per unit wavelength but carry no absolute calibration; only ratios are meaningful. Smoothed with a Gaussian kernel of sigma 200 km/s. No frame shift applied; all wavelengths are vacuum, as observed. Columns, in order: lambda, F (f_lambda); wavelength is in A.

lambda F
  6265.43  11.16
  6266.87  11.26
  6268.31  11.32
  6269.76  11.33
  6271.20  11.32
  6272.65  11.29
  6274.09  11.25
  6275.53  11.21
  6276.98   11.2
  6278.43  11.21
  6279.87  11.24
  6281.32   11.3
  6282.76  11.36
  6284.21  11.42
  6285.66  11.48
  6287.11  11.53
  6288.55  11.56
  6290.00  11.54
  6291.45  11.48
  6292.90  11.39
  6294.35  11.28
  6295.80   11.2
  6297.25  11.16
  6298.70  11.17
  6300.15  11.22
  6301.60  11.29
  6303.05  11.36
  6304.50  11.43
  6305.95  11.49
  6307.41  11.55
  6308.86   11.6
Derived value 11.36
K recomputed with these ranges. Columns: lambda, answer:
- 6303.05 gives 11.36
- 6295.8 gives 11.2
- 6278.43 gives 11.21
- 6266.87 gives 11.26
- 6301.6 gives 11.29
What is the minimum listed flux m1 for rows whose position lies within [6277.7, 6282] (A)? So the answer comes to 11.21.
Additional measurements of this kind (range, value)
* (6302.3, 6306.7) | 11.36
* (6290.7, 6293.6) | 11.39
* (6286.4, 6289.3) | 11.53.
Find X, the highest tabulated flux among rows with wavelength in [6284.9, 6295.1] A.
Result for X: 11.56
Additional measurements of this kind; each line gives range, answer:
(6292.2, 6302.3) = 11.39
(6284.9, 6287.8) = 11.53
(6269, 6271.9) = 11.33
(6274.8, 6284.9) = 11.42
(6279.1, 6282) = 11.3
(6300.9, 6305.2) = 11.43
